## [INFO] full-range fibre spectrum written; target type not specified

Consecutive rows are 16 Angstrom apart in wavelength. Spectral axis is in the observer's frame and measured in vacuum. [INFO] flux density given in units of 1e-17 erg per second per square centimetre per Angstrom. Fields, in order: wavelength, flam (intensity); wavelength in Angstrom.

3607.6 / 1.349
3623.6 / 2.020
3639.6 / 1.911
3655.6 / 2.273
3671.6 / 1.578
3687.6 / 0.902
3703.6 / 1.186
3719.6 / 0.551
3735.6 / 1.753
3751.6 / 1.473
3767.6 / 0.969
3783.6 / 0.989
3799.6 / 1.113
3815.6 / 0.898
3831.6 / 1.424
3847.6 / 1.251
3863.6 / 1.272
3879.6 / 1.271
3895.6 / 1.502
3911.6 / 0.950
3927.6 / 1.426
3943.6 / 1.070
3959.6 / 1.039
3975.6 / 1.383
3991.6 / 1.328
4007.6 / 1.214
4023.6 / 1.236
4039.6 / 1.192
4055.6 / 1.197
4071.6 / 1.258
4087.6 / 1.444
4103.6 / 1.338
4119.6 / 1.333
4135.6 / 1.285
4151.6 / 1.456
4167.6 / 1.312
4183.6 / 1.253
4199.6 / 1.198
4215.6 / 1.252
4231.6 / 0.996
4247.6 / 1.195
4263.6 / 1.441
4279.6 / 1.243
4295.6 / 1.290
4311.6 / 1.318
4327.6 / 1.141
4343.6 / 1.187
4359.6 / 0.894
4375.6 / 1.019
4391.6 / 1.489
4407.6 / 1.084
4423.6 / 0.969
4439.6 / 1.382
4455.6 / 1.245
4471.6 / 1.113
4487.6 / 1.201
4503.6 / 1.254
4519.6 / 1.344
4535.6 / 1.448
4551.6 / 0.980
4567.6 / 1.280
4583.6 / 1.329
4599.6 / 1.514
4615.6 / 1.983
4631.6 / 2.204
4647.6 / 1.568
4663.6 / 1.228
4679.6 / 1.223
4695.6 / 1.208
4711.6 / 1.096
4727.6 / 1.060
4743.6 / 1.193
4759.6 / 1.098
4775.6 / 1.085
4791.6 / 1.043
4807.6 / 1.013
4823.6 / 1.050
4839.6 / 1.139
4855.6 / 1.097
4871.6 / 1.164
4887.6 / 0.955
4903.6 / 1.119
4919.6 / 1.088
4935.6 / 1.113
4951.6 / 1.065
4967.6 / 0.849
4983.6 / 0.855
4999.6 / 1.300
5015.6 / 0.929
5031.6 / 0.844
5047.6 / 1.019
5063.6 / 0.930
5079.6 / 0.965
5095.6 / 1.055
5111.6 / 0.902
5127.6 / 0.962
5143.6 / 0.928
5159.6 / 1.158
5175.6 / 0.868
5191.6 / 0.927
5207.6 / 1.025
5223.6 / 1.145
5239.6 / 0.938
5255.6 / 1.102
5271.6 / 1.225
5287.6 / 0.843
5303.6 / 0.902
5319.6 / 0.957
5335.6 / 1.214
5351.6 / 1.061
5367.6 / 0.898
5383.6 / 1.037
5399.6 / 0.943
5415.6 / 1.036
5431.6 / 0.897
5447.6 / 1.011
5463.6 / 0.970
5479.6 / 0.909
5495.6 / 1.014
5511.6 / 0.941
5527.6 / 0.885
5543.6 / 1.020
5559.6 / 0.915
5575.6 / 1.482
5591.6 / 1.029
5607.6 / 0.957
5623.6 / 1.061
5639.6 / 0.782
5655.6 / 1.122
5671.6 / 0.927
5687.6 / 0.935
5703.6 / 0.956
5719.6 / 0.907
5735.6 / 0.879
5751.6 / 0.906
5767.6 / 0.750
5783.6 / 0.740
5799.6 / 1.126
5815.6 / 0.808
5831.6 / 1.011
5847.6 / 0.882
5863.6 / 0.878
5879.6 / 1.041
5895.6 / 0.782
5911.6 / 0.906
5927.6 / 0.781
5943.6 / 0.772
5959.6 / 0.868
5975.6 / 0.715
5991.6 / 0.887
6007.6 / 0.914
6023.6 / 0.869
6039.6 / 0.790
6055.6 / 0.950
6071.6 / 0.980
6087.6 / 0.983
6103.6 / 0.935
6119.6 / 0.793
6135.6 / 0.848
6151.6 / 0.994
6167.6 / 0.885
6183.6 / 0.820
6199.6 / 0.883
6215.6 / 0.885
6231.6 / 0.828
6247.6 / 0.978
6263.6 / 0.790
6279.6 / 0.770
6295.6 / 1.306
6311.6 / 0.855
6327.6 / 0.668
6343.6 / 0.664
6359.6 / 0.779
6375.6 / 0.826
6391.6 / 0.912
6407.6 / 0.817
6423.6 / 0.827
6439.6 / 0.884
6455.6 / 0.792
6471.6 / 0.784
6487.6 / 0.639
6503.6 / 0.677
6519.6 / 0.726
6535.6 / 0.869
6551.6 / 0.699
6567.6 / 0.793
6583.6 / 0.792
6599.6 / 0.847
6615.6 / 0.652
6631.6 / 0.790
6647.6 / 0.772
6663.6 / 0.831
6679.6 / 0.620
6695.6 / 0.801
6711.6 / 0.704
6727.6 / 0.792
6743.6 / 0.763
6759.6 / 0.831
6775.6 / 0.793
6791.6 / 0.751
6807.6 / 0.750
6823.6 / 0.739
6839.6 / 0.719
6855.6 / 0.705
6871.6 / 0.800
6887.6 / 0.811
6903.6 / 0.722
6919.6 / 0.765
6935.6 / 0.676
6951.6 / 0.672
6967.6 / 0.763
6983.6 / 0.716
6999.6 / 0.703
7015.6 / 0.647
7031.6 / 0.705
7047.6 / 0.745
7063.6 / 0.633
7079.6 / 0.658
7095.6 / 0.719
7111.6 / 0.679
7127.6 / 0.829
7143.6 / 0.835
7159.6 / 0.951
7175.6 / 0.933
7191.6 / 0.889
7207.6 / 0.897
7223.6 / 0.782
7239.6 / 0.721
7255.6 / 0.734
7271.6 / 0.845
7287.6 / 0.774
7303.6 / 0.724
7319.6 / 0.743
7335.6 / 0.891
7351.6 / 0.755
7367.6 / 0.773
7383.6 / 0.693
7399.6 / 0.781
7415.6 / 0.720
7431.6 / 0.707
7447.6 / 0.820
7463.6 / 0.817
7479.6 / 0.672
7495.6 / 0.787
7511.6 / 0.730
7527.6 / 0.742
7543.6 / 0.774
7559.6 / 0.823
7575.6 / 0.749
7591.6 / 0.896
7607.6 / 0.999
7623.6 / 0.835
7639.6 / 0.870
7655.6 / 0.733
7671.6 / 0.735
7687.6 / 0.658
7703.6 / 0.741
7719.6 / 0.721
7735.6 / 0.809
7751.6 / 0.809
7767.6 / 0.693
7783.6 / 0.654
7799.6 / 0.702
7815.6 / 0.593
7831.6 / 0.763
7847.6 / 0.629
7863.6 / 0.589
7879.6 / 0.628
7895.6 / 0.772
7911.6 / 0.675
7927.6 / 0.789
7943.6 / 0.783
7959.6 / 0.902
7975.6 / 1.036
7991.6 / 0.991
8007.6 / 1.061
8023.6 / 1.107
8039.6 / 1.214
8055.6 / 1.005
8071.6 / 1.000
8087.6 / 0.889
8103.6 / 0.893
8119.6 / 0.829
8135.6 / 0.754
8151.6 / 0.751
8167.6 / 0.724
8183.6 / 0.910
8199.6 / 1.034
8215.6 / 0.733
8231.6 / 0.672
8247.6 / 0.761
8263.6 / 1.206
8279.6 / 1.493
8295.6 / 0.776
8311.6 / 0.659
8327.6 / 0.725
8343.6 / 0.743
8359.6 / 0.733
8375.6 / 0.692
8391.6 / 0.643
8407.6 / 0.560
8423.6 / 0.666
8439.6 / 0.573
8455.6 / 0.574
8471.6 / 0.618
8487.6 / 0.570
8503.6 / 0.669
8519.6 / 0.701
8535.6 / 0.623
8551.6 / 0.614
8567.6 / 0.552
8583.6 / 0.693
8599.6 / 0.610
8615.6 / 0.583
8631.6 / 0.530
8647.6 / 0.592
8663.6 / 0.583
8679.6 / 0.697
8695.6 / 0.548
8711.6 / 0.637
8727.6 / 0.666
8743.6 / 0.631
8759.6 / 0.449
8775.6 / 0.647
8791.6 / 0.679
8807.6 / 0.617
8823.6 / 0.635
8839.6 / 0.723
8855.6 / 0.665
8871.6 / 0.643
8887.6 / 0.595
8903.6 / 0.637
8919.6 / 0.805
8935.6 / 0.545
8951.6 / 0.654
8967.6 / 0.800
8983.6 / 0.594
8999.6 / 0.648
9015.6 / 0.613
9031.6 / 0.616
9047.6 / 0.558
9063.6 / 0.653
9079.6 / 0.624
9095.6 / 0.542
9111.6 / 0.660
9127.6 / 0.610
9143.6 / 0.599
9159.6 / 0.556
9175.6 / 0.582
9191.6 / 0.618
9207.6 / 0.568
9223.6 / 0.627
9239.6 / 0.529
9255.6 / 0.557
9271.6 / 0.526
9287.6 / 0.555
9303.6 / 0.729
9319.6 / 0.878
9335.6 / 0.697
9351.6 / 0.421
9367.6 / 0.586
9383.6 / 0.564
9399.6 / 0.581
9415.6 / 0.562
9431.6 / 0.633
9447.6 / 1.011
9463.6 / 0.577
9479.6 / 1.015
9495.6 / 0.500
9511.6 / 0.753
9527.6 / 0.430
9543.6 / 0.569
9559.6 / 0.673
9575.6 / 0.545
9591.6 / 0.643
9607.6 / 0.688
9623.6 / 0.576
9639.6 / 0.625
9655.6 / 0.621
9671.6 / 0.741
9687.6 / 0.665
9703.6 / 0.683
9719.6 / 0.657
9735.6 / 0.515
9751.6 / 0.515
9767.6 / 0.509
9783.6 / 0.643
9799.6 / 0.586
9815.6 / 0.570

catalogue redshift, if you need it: 0.652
